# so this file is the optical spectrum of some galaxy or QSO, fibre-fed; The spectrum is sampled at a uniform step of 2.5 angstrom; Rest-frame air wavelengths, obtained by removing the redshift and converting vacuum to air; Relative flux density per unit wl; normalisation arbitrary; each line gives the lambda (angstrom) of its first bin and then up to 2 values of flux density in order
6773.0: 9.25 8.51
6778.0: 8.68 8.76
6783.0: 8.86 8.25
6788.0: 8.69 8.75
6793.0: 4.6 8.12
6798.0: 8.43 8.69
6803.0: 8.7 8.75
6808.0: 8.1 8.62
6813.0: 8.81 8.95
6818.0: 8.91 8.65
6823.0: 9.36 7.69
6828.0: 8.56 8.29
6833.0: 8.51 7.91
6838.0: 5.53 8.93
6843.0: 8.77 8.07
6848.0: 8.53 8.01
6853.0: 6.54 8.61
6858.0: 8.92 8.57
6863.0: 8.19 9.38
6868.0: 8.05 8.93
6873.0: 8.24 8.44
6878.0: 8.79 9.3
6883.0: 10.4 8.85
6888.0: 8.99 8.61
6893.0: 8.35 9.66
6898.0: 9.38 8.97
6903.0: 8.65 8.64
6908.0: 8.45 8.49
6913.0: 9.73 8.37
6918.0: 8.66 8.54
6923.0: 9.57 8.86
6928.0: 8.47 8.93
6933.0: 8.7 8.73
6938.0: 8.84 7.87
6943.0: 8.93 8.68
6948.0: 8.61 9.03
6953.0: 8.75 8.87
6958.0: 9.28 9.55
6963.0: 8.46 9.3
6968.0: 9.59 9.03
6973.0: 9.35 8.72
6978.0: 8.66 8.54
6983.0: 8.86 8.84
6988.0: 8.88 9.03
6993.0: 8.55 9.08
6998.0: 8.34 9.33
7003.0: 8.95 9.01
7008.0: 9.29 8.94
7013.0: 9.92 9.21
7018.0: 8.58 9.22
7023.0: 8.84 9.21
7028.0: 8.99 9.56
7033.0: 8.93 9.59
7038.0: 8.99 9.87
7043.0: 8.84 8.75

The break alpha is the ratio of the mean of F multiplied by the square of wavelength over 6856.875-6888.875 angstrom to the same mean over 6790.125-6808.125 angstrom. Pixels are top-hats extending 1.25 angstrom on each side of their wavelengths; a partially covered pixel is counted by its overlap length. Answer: 1.13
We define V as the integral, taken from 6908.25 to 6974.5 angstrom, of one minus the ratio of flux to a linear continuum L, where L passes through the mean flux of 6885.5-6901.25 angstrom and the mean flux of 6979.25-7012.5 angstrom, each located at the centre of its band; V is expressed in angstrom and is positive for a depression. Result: 0.50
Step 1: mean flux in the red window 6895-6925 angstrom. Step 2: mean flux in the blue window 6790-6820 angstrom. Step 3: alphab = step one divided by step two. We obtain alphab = 1.1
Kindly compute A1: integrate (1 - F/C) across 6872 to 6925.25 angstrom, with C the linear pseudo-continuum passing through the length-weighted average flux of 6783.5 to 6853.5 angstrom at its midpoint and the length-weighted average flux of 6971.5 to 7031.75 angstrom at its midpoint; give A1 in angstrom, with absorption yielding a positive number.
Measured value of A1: -2.2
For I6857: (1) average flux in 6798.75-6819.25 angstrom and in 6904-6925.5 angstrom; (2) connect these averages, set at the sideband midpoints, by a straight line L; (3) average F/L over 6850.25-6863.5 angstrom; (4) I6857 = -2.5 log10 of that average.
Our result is 0.08 mag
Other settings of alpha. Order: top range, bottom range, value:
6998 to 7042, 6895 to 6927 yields 1.06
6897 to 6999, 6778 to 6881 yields 1.10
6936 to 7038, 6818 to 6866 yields 1.13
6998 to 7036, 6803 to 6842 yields 1.15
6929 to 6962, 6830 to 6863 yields 1.12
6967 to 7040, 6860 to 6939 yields 1.05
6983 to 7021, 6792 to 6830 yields 1.14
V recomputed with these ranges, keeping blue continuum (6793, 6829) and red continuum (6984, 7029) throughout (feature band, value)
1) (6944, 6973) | -0.50 angstrom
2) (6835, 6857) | 1.72 angstrom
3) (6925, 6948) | 0.40 angstrom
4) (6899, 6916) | -0.10 angstrom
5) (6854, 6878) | 0.09 angstrom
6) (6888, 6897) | -0.22 angstrom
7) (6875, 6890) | -0.83 angstrom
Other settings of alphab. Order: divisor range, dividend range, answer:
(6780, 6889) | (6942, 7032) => 1.07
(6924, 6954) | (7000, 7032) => 1.05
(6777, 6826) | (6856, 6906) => 1.05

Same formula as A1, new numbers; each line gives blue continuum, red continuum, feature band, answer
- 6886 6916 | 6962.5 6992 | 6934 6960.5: 0.4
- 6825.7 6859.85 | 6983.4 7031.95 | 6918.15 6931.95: -0.5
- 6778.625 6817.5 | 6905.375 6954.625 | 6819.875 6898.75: 0.1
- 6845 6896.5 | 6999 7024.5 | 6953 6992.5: 0.0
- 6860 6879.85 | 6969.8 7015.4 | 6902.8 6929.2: -0.1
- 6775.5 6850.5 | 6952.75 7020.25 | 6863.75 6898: -1.3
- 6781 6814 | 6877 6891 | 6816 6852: 1.6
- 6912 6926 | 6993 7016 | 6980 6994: 0.4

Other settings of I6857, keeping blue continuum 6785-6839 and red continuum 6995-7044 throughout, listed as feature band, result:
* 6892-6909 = -0.03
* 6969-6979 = 0.00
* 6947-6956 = 0.00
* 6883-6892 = -0.06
